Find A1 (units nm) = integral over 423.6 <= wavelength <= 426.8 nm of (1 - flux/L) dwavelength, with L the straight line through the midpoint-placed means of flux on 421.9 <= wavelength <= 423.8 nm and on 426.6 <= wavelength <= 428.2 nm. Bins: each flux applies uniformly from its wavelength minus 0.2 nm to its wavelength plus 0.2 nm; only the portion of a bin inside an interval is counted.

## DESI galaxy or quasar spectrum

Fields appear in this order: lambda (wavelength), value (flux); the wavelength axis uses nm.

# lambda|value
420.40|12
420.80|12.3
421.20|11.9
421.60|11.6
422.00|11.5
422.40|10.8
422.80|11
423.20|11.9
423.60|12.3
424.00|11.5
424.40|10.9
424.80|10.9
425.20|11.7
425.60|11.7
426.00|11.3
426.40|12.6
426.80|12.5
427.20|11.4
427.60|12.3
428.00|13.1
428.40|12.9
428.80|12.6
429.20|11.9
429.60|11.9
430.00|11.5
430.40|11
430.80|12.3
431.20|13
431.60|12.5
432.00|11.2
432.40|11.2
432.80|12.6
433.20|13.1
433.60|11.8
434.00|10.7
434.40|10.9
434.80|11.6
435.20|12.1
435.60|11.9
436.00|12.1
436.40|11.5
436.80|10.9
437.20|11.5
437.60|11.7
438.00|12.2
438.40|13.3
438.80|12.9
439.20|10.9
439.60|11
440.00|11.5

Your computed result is 0.08 nm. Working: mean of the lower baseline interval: 11.5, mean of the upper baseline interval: 12.3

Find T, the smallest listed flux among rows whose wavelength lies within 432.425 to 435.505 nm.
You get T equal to 10.7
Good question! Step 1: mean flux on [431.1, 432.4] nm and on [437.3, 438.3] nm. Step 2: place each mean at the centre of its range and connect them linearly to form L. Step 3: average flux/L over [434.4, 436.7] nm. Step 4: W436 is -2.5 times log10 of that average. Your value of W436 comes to 0.03 mag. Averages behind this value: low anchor 12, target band 11.7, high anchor 12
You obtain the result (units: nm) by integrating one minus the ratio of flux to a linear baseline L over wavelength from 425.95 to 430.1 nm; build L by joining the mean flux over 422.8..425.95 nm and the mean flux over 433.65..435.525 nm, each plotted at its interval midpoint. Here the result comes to -0.27 nm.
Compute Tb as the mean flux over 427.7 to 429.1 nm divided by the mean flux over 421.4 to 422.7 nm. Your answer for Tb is 1.1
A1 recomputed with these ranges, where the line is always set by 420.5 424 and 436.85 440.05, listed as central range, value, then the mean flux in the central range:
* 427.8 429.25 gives -0.119 nm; 12.7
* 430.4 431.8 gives -0.072 nm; 12.4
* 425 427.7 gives -0.047 nm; 11.9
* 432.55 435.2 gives 0.000 nm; 11.8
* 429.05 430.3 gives 0.005 nm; 11.7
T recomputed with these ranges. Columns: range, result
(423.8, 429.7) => 10.9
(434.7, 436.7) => 11.5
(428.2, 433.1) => 11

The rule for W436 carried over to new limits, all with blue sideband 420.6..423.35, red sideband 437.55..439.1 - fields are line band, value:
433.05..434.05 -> 0.02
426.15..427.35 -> -0.03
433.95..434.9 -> 0.11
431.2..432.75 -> 0.02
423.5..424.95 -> 0.03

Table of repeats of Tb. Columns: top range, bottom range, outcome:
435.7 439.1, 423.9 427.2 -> 1.03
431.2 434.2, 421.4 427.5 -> 1.03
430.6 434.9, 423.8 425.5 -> 1.06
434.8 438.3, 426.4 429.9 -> 0.96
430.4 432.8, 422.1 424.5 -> 1.05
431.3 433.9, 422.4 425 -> 1.06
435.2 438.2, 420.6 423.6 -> 1.01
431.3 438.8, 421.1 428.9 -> 1.00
